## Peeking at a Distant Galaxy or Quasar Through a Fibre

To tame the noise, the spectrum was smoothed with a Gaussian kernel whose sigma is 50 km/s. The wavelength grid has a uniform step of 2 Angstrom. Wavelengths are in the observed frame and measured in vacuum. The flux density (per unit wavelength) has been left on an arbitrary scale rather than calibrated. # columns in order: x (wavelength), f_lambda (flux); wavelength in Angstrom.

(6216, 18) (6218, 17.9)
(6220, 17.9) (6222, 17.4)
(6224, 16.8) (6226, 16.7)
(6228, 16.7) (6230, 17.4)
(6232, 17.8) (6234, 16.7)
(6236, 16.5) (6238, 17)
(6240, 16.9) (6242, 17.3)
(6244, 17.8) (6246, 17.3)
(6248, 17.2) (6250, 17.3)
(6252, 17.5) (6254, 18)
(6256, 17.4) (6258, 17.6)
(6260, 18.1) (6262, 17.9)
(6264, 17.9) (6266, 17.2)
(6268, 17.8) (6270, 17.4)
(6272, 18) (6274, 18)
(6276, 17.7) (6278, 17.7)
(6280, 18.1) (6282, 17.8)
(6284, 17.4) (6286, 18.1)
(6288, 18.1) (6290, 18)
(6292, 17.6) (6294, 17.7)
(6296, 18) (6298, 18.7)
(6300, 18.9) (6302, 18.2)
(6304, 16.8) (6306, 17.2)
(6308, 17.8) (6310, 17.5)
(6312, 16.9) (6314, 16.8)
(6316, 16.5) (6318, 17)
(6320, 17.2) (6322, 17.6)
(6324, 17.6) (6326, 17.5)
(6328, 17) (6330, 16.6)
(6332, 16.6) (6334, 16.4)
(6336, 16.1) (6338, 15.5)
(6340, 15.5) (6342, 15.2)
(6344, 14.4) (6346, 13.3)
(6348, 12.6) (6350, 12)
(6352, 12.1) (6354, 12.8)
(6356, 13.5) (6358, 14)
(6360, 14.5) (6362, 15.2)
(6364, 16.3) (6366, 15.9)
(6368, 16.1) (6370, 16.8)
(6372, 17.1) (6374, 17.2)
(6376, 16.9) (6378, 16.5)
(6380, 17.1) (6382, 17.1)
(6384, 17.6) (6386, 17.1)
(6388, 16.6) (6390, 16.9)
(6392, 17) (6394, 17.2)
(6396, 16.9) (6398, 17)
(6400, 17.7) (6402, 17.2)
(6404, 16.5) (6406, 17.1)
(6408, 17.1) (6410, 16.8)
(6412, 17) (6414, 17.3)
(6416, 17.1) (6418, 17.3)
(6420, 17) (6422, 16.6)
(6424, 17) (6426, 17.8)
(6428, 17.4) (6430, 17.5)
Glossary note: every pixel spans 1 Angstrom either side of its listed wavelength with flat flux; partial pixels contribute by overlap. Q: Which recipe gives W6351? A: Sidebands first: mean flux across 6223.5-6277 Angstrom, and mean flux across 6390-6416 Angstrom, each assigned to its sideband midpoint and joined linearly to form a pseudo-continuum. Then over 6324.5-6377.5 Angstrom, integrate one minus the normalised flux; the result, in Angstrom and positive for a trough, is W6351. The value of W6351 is 5.8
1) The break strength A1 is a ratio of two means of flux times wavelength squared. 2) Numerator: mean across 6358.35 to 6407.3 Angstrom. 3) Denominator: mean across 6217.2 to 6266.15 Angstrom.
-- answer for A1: 1.0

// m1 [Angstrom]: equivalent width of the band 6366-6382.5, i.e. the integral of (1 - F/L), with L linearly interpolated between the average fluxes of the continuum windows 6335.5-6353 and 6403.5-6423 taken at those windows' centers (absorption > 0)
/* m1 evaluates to -1.6 Angstrom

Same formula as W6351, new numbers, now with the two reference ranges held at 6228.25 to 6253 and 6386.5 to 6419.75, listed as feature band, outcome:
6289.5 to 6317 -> -0.7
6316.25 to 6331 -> 0.0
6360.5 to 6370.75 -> 0.7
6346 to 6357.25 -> 2.9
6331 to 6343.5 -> 0.9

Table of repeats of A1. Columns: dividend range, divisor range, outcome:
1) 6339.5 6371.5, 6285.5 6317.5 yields 0.83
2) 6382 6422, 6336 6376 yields 1.17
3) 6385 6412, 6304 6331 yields 1.02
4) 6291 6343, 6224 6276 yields 1.00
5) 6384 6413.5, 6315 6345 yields 1.06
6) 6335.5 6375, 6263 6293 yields 0.85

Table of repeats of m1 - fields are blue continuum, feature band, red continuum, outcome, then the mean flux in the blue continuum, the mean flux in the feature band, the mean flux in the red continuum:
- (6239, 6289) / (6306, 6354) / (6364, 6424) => 4.00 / 17.7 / 15.9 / 16.9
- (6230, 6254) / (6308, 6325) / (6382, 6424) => -0.02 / 17.2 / 17.2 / 17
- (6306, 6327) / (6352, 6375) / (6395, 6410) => 2.52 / 17.2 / 15.3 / 17.1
